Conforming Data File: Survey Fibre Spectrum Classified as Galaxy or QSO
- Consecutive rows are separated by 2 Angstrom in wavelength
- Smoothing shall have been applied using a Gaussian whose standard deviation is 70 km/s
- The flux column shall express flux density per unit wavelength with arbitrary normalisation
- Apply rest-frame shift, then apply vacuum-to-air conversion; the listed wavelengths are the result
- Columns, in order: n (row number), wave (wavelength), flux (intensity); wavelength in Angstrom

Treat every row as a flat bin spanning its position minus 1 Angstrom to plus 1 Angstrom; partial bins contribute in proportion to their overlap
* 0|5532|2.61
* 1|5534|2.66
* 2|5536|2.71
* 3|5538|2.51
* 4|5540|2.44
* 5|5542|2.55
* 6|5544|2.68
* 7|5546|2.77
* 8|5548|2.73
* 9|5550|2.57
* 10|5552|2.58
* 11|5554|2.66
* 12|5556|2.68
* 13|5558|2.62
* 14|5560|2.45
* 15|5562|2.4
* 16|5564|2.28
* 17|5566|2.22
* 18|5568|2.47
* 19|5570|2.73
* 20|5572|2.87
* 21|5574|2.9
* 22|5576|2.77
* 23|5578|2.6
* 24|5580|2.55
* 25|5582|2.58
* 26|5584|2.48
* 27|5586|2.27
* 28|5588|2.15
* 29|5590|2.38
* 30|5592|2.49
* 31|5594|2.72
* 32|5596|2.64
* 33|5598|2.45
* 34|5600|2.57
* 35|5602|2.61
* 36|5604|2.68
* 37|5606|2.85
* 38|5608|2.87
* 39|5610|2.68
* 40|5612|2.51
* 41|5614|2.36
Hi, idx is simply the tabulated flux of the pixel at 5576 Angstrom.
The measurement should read 2.77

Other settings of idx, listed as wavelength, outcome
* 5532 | 2.61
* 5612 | 2.51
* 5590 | 2.38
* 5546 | 2.77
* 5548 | 2.73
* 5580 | 2.55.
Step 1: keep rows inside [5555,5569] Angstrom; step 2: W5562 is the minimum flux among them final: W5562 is 2.22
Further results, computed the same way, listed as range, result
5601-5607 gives 2.61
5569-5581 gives 2.55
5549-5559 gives 2.57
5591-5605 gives 2.45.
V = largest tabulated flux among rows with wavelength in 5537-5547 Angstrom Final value 2.77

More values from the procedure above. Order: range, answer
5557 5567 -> 2.62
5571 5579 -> 2.9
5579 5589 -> 2.58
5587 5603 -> 2.72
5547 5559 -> 2.73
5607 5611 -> 2.87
